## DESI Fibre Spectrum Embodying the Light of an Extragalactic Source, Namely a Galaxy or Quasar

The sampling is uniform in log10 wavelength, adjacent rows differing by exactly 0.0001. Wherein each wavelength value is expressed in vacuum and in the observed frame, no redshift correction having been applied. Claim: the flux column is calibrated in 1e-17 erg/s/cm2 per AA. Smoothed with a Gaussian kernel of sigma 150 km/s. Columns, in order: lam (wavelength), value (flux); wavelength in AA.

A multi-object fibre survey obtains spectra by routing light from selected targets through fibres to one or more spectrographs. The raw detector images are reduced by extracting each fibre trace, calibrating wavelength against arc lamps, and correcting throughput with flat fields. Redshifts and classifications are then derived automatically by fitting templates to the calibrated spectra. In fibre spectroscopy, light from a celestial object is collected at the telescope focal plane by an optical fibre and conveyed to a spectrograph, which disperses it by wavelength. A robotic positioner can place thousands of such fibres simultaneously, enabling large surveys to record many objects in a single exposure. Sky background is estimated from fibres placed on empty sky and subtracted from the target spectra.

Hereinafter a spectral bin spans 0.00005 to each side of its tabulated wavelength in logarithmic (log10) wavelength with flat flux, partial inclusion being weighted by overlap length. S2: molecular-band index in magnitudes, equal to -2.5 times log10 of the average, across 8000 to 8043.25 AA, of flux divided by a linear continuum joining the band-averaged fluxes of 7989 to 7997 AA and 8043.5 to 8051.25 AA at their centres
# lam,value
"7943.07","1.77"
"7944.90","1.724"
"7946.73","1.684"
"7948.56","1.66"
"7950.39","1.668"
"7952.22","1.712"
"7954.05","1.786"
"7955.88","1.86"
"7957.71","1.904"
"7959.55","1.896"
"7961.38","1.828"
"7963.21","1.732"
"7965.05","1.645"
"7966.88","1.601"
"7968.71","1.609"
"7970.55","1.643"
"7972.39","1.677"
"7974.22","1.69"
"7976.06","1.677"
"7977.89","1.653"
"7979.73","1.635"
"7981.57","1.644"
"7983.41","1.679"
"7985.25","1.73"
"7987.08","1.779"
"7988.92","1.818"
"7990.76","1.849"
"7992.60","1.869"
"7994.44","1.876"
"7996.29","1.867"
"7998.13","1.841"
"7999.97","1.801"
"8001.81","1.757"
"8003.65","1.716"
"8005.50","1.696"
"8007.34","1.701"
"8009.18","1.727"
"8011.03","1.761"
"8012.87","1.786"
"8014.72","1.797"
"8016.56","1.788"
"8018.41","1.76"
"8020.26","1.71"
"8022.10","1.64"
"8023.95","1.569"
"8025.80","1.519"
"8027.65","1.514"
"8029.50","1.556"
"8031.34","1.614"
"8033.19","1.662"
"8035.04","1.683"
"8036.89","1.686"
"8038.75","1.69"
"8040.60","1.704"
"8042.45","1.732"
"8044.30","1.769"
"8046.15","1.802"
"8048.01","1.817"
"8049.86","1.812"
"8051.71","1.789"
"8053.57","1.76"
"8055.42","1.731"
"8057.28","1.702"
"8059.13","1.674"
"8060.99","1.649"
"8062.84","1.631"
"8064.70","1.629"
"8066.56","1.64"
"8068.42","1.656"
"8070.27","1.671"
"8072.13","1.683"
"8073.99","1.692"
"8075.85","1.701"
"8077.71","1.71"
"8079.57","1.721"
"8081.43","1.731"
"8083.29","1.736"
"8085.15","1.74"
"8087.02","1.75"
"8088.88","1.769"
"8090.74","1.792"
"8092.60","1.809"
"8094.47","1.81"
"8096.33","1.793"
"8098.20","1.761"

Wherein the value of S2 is 0.09 mag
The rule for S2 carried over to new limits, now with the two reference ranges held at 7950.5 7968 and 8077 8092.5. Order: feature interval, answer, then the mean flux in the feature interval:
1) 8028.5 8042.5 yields 0.060 mag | 1.66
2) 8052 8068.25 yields 0.046 mag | 1.68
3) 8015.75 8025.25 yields 0.046 mag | 1.68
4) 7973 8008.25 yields 0.007 mag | 1.75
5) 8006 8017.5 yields 0.001 mag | 1.76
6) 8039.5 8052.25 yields -0.013 mag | 1.77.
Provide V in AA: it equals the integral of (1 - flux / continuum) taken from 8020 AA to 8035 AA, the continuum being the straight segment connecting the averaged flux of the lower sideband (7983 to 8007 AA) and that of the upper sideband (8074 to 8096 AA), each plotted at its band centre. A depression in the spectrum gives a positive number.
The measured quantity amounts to 1.5 AA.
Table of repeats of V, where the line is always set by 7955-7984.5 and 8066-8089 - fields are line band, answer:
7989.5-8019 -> -1.4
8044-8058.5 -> -0.5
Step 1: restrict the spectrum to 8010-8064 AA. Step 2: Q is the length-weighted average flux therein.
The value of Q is 1.7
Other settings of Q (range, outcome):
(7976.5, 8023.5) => 1.75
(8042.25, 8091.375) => 1.72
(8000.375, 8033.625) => 1.68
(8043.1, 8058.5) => 1.77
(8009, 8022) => 1.76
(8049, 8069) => 1.7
